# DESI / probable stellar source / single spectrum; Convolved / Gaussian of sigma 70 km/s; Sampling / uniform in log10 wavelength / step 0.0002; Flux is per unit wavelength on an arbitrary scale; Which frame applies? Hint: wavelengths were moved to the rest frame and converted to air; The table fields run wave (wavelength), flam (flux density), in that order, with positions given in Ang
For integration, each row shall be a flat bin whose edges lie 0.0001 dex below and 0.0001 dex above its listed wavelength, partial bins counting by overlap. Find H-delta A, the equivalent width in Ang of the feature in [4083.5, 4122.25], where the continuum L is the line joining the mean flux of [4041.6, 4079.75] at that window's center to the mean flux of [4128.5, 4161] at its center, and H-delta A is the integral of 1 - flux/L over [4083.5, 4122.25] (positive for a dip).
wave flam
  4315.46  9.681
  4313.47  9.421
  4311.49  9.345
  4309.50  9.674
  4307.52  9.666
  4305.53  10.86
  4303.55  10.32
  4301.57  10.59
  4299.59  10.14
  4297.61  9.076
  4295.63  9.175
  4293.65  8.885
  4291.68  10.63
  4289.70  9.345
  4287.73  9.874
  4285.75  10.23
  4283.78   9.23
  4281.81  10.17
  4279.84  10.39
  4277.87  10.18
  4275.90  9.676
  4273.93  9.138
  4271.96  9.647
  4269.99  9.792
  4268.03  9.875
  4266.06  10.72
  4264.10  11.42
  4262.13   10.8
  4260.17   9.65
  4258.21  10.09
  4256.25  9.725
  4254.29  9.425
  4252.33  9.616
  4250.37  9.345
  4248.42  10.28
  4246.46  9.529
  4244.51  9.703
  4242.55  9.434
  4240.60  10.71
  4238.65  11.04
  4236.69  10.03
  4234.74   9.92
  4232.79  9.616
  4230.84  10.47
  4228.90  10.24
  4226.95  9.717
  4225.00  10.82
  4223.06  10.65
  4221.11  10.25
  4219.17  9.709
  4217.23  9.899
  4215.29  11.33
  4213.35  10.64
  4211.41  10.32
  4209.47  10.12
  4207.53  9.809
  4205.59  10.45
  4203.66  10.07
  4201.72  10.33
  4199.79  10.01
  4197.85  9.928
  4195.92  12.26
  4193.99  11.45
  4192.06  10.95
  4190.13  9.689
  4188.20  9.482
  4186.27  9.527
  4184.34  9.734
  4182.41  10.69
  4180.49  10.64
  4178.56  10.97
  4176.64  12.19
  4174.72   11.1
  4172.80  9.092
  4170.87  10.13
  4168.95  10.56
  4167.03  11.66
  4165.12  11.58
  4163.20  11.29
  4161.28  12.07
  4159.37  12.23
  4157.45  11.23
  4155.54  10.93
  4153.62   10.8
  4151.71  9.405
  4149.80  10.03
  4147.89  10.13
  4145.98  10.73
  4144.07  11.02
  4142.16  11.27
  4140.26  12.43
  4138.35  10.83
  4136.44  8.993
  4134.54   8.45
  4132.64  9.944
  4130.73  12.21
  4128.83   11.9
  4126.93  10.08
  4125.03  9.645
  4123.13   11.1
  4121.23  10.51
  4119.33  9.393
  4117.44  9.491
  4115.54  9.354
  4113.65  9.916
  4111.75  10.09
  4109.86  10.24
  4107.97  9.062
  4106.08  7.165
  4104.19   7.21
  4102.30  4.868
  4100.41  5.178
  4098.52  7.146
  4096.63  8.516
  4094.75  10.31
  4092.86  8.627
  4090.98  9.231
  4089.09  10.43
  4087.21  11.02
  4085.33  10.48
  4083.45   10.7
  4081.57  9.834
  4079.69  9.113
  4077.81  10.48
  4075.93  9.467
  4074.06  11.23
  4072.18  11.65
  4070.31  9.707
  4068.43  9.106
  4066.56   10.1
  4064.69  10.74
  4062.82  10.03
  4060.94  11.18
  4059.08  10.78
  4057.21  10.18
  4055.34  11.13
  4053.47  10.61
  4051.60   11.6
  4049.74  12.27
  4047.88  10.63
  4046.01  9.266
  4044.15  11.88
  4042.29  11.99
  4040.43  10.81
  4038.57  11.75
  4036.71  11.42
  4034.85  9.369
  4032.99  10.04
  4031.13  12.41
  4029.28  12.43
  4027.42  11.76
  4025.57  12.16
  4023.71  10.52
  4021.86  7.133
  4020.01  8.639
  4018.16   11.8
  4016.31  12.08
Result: 6.3 Ang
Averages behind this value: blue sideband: 10.7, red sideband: 10.7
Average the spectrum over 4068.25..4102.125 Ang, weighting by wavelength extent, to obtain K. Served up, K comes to 9.47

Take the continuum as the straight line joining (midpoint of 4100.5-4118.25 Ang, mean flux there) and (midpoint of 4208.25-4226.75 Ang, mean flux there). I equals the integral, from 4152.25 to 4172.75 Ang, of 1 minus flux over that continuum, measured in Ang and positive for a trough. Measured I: -3.8 Ang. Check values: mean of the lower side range 8.43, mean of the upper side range 10.4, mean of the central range 11.1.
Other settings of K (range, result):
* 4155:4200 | 10.8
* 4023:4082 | 10.8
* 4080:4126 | 9.15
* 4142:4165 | 10.9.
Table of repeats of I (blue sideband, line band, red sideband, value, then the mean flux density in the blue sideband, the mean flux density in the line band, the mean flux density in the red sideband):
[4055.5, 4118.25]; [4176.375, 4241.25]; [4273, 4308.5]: -4.4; 9.49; 10.4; 9.87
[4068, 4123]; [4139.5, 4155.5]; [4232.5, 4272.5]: -1.9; 9.32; 10.7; 10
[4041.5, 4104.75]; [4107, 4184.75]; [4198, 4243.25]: -3.8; 9.91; 10.6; 10.2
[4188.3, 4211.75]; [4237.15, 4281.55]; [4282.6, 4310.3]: 0.2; 10.4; 10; 9.84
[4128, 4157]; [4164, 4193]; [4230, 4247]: -0.4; 10.6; 10.5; 10.1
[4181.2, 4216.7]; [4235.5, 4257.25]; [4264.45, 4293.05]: 0.5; 10.4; 9.89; 9.94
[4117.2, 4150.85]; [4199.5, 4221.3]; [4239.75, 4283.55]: -0.2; 10.5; 10.3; 9.95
